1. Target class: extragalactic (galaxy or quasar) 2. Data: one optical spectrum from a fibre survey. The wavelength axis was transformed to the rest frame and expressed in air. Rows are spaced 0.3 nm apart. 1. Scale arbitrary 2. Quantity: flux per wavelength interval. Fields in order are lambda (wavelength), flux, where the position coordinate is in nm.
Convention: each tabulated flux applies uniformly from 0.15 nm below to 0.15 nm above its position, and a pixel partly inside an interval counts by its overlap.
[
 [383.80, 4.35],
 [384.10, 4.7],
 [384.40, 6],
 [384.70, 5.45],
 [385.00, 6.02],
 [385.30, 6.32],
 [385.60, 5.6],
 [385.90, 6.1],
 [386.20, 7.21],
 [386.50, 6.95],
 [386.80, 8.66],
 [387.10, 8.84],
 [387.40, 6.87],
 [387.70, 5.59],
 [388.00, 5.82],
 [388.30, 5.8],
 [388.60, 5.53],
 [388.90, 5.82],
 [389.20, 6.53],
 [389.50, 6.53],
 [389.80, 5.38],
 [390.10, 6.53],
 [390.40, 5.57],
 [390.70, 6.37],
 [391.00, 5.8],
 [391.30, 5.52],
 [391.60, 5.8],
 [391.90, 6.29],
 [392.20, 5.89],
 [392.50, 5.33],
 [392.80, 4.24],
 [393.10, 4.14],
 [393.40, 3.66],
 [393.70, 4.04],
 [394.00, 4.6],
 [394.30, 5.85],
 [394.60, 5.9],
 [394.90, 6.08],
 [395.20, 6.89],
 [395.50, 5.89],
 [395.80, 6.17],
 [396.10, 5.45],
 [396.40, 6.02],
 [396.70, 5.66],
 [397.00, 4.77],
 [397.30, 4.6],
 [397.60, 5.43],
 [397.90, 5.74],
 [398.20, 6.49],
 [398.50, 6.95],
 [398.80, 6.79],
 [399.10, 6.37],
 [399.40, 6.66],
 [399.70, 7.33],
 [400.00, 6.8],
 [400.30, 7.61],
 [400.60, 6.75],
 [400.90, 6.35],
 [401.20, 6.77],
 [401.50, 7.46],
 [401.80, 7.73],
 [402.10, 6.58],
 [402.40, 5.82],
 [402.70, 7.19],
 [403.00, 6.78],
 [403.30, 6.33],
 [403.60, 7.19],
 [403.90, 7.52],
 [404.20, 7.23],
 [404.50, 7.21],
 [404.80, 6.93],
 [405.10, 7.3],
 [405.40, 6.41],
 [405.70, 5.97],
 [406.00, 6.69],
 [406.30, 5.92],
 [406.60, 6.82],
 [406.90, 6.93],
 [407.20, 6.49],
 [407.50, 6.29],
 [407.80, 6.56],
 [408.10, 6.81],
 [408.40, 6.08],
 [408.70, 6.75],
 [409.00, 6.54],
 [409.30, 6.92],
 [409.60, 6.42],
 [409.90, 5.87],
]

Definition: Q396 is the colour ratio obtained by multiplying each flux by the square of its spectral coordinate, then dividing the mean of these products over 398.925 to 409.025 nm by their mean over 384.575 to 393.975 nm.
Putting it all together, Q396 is 1.23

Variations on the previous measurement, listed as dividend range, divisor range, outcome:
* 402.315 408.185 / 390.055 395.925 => 1.30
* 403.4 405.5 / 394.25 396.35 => 1.23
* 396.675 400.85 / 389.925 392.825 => 1.13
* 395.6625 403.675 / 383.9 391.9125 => 1.10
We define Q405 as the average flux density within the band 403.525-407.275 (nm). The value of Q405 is 6.82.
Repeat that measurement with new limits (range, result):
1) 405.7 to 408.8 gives 6.5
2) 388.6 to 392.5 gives 5.96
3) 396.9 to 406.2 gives 6.64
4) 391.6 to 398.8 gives 5.52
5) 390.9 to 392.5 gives 5.81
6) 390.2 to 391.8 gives 5.85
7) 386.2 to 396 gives 5.92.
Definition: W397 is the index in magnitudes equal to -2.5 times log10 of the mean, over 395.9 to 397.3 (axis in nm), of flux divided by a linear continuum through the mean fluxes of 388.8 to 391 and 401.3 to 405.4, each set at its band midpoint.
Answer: 0.21 mag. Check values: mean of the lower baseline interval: 6.09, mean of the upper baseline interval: 7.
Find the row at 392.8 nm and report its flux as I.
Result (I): 4.24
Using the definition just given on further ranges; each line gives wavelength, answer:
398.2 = 6.49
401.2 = 6.77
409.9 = 5.87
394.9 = 6.08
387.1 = 8.84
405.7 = 5.97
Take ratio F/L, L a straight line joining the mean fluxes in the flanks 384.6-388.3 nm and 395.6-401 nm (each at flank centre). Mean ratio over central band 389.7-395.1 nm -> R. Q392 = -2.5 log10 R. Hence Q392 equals 0.19 mag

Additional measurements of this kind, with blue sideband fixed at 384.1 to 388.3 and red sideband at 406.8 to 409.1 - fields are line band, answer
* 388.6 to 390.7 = 0.077 mag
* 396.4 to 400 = 0.072 mag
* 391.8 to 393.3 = 0.265 mag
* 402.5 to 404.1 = -0.071 mag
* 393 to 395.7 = 0.229 mag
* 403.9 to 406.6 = -0.036 mag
